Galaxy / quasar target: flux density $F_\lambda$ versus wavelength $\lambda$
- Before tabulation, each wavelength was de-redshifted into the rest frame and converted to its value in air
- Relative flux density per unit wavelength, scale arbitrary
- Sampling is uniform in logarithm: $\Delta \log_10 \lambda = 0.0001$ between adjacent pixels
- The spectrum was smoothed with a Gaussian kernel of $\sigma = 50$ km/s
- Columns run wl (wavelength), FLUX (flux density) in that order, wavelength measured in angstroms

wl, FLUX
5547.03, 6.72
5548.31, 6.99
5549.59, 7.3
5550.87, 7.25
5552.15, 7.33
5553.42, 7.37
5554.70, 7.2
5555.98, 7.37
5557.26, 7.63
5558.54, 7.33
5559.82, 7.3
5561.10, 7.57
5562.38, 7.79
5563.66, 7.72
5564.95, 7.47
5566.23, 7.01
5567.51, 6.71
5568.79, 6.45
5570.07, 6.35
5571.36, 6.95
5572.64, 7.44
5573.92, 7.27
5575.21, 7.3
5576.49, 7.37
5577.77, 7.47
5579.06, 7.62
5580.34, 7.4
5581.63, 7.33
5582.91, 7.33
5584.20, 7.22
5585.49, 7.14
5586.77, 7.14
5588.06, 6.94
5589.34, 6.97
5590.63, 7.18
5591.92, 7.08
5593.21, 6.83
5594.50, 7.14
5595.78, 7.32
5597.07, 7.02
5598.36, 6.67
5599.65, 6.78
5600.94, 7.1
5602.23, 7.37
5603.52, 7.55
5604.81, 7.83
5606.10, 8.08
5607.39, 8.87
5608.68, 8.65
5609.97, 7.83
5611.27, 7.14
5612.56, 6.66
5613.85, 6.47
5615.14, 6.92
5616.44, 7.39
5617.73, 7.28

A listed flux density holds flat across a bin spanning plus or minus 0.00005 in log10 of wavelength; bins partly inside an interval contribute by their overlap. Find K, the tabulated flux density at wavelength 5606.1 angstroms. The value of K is 8.08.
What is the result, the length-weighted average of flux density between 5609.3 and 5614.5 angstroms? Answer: 7.03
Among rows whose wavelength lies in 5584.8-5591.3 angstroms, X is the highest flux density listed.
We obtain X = 7.18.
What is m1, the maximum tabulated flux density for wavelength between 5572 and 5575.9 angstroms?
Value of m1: 7.44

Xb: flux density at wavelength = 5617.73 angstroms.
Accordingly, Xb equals 7.28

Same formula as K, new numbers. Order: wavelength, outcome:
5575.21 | 7.3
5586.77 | 7.14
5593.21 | 6.83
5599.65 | 6.78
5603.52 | 7.55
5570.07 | 6.35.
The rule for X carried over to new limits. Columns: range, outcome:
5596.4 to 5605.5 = 7.83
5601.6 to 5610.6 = 8.87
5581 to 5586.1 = 7.33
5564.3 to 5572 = 7.47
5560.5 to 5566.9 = 7.79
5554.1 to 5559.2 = 7.63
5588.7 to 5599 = 7.32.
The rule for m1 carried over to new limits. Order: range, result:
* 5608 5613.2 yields 8.65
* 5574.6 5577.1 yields 7.37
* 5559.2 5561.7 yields 7.57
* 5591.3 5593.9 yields 7.08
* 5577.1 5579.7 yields 7.62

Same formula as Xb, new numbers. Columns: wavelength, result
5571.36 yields 6.95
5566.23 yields 7.01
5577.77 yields 7.47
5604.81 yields 7.83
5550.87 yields 7.25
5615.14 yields 6.92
